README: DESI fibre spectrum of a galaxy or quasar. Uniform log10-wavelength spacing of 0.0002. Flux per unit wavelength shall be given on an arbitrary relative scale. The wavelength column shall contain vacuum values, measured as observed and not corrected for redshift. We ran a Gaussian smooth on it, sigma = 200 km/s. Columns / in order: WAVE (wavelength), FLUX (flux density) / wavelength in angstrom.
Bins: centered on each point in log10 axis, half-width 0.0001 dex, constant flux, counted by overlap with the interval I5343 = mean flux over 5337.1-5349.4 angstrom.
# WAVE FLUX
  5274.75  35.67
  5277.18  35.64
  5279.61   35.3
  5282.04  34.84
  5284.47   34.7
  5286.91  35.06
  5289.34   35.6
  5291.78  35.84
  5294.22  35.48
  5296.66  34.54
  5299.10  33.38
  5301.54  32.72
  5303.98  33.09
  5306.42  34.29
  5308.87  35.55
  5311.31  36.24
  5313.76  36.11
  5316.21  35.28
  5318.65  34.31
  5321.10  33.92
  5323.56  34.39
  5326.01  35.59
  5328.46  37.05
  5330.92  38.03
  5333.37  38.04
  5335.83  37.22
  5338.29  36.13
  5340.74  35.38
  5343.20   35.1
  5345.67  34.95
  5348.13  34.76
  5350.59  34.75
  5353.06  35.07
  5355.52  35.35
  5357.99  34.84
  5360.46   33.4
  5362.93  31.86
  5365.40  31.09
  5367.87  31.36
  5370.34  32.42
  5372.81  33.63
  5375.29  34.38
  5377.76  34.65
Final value 35.3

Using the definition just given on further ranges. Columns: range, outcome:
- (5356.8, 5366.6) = 32.8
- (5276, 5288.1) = 35.1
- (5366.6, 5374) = 32.5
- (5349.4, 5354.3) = 34.9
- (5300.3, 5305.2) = 32.9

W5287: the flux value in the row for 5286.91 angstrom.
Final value 35.06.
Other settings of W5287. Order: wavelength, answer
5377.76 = 34.65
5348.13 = 34.76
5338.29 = 36.13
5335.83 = 37.22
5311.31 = 36.24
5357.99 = 34.84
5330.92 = 38.03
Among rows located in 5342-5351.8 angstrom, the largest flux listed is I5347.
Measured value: 35.1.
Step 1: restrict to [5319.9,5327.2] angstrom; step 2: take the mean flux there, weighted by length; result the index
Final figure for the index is 34.6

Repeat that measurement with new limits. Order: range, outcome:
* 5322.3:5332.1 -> 36.2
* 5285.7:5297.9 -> 35.3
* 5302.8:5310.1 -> 34.3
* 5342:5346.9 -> 35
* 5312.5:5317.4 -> 35.7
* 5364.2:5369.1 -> 31.2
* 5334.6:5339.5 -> 36.6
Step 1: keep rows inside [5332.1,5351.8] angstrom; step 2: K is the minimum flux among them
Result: 34.75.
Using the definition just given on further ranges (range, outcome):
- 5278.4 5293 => 34.7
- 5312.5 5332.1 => 33.92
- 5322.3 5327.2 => 34.39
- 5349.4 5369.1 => 31.09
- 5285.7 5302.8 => 32.72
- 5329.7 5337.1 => 37.22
